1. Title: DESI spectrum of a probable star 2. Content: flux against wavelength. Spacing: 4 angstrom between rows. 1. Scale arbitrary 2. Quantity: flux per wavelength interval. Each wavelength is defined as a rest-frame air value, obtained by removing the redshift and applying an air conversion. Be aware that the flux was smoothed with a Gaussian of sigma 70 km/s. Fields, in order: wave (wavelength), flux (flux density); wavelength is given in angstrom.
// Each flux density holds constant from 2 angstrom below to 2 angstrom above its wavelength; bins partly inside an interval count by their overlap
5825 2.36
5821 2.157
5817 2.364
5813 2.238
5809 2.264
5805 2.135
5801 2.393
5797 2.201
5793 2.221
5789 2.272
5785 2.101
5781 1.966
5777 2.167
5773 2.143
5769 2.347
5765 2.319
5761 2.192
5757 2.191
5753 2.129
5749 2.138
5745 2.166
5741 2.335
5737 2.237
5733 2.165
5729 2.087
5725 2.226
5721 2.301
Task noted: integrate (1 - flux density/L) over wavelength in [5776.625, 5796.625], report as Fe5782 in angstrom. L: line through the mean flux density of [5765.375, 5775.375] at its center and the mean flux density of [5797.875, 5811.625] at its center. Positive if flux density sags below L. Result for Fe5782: 1.0 angstrom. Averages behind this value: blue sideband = 2.25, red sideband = 2.26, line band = 2.15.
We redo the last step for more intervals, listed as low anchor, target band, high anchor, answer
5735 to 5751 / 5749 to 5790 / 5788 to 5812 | 0.98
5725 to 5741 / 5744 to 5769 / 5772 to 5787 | -0.73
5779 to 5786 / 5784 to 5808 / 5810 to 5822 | -1.23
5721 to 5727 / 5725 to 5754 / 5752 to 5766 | 0.60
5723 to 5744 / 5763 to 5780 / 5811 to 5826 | 0.08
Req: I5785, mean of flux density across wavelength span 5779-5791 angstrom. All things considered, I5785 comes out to 2.11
